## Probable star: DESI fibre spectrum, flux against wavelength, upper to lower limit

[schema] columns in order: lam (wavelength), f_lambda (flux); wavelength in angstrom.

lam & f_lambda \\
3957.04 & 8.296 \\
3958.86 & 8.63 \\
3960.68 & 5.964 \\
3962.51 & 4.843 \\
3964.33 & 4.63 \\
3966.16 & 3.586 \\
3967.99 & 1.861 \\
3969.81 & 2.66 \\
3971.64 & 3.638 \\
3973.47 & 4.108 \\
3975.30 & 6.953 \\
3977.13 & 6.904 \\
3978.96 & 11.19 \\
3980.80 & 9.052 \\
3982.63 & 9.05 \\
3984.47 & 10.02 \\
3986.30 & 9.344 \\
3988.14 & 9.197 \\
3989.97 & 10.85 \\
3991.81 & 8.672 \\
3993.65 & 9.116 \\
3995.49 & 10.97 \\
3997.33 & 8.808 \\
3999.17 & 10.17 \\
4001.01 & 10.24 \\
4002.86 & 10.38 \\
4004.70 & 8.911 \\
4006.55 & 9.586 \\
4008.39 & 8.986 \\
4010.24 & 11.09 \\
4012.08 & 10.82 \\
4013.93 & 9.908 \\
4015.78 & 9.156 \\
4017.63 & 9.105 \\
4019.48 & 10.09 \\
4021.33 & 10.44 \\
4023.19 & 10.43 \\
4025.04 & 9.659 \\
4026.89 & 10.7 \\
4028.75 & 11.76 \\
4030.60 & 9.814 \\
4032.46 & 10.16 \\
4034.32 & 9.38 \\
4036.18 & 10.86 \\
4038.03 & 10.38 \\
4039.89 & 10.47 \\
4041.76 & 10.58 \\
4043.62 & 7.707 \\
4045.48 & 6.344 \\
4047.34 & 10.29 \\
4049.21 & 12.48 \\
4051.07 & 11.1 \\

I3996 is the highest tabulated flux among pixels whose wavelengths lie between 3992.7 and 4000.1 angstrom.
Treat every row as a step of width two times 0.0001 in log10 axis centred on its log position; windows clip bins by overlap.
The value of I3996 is 10.97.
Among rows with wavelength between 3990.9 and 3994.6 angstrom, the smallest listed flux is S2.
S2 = 8.672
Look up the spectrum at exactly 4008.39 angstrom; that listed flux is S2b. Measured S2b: 8.986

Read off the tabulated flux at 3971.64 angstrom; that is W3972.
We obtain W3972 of 3.638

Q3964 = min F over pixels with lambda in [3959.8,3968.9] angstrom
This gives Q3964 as 1.861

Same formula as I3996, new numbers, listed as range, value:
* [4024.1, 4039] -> 11.76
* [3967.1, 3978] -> 6.953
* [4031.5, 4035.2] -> 10.16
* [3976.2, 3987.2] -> 11.19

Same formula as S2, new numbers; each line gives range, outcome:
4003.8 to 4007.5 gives 8.911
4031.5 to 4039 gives 9.38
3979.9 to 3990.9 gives 9.05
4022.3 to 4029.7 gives 9.659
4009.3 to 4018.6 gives 9.105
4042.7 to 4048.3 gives 6.344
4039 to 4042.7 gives 10.47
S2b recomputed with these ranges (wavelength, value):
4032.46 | 10.16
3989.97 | 10.85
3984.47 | 10.02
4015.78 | 9.156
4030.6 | 9.814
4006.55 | 9.586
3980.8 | 9.052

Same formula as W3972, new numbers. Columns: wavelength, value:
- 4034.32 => 9.38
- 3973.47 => 4.108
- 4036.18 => 10.86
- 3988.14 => 9.197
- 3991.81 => 8.672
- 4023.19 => 10.43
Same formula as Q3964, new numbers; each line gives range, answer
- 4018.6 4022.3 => 10.09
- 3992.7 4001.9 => 8.808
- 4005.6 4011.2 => 8.986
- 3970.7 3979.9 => 3.638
